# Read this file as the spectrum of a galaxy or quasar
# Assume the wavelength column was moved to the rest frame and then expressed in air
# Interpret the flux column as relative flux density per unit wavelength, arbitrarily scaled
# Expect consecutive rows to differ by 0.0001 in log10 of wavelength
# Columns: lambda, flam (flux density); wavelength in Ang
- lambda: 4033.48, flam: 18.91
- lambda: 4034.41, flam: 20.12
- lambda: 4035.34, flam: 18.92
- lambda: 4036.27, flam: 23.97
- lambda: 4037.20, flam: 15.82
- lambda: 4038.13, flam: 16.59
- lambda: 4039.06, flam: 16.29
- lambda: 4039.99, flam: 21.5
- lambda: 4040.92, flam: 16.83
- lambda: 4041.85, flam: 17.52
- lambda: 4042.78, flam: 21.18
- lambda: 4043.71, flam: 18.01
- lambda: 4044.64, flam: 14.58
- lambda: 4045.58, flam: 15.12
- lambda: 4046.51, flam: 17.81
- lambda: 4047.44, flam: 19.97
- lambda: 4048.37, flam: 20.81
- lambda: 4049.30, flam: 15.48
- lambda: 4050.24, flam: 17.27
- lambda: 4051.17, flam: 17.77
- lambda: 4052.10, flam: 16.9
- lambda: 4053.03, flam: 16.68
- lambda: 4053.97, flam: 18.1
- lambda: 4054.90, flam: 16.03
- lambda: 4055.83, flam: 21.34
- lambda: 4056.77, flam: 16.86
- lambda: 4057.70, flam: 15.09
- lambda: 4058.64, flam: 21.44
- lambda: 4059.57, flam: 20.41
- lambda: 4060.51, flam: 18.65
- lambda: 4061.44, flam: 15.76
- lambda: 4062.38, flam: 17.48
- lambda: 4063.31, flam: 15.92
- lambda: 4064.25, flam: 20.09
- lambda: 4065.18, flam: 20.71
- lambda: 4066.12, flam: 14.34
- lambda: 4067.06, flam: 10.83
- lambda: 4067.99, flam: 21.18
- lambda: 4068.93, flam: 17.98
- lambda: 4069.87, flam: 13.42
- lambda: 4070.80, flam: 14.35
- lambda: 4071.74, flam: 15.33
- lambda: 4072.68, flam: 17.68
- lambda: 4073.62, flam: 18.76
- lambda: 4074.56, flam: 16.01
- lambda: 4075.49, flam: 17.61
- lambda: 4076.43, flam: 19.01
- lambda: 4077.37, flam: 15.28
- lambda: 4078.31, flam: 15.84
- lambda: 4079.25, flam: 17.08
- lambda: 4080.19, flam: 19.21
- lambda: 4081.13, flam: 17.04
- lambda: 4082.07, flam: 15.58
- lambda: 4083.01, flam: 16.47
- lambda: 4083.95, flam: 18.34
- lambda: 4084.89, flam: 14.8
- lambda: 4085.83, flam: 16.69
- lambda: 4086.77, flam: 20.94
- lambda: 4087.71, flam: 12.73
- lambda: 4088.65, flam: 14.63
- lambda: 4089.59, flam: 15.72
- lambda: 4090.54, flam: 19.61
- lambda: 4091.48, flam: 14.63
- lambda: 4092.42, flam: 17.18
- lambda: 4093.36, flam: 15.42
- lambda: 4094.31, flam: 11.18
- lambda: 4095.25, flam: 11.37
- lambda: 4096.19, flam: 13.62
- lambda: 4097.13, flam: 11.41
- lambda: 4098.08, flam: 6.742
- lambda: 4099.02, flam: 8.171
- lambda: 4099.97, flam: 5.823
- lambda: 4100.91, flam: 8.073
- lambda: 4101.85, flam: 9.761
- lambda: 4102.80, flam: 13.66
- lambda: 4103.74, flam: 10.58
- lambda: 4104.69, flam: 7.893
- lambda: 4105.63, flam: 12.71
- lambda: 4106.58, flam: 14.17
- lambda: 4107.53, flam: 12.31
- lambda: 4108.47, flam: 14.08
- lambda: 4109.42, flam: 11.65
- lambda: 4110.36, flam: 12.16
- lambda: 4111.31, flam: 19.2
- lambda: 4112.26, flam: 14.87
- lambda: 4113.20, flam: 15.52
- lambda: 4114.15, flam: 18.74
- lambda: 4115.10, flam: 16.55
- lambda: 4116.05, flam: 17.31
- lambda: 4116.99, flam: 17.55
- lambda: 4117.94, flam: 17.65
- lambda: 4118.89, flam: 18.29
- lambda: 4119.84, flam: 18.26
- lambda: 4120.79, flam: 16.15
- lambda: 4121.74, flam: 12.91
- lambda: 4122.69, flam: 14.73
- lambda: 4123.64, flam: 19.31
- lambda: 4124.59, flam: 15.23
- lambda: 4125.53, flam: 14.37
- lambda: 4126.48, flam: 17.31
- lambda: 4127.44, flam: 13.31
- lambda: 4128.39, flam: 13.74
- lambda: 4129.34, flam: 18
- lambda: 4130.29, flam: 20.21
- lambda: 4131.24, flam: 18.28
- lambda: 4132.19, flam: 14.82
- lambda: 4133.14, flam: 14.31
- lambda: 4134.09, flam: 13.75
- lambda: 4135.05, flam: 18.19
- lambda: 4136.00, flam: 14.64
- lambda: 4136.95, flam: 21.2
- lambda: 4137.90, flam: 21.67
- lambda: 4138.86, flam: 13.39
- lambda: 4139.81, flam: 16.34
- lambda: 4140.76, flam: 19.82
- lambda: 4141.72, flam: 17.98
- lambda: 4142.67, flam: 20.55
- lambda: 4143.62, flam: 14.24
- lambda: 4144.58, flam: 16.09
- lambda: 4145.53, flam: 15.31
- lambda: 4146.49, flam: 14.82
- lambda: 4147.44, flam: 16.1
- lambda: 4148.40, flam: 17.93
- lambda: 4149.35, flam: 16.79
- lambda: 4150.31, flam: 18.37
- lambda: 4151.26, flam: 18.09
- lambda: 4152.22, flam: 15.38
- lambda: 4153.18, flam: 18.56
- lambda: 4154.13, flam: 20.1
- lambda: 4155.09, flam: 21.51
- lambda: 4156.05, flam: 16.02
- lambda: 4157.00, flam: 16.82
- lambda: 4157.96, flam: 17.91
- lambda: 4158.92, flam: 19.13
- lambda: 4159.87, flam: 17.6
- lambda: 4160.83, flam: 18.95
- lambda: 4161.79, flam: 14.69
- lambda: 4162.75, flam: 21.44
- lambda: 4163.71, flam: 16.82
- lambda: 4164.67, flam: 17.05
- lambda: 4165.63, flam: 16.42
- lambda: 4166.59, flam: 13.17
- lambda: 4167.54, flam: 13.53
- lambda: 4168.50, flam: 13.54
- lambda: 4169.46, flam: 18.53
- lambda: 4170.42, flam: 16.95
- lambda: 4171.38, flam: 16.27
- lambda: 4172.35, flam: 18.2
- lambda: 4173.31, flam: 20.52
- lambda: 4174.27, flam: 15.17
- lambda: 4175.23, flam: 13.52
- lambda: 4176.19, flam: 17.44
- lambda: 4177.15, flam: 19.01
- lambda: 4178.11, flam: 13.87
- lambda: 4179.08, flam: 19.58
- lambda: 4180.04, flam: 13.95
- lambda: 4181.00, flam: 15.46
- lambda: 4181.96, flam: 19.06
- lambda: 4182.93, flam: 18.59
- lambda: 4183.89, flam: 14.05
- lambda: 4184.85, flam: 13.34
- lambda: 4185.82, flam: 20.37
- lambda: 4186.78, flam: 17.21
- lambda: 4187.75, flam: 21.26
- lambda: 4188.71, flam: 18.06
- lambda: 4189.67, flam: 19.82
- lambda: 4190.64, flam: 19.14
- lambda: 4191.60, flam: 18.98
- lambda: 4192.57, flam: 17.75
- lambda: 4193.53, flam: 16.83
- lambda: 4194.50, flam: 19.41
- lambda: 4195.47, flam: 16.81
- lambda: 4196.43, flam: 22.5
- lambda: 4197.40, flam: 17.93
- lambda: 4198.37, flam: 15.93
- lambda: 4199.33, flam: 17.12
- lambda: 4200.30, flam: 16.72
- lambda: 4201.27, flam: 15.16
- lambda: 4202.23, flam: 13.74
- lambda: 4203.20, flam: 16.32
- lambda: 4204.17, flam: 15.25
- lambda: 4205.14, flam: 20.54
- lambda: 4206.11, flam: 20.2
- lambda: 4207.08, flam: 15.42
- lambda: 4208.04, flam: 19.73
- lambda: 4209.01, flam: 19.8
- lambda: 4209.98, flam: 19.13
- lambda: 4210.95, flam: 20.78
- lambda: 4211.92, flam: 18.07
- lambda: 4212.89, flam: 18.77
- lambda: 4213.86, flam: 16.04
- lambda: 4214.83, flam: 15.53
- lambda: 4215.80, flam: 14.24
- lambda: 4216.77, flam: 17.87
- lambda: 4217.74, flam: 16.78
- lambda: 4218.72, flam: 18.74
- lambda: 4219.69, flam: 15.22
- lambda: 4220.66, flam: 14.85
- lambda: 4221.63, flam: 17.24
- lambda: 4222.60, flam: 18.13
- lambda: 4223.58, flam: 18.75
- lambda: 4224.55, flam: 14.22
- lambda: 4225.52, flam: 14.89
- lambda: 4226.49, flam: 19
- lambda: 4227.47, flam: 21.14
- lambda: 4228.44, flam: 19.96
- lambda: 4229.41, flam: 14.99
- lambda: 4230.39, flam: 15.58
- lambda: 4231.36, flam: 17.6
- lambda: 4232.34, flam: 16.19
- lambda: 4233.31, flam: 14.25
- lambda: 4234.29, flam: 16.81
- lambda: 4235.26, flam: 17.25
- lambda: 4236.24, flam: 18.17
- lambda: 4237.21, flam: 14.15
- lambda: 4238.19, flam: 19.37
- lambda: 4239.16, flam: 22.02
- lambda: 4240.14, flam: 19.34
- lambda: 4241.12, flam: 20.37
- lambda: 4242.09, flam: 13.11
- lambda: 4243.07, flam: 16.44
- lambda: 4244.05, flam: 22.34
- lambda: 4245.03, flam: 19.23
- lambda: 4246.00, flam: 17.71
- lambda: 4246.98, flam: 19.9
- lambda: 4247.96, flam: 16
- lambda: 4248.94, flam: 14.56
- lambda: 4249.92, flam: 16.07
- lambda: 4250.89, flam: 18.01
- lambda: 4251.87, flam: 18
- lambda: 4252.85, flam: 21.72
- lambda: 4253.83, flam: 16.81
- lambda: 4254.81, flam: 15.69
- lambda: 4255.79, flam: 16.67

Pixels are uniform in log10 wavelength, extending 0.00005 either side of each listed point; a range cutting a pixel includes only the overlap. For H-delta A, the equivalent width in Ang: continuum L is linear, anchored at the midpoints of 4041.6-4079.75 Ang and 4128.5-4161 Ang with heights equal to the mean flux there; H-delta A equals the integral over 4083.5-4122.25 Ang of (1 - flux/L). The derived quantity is 7.2 Ang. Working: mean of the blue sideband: 17.4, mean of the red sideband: 17.4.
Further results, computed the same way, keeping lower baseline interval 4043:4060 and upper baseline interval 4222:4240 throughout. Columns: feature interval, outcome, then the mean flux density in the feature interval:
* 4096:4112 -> 5.8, 11.3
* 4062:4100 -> 4.5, 15.6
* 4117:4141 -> 1.4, 16.6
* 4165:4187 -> 1.4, 16.4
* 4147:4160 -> -0.2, 17.9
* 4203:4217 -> -0.3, 17.9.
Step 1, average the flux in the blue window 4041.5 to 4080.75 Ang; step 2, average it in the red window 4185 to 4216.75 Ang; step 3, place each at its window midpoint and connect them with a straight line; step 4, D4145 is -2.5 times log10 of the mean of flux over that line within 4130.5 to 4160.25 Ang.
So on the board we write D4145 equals 0.02 mag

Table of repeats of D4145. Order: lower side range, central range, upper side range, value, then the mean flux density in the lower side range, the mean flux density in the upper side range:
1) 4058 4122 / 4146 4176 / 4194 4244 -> -0.04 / 15.3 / 17.4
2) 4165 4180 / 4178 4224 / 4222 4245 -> -0.04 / 16.3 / 17.6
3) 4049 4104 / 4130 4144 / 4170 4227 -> -0.05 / 15.7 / 17.4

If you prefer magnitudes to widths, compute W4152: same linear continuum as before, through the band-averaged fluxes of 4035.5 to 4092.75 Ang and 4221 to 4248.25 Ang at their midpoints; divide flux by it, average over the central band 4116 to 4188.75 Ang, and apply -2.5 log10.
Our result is 0.03 mag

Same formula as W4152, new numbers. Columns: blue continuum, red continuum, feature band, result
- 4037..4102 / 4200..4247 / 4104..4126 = 0.09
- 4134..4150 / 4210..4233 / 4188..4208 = -0.04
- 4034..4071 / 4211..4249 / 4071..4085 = 0.05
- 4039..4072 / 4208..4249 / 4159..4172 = 0.06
